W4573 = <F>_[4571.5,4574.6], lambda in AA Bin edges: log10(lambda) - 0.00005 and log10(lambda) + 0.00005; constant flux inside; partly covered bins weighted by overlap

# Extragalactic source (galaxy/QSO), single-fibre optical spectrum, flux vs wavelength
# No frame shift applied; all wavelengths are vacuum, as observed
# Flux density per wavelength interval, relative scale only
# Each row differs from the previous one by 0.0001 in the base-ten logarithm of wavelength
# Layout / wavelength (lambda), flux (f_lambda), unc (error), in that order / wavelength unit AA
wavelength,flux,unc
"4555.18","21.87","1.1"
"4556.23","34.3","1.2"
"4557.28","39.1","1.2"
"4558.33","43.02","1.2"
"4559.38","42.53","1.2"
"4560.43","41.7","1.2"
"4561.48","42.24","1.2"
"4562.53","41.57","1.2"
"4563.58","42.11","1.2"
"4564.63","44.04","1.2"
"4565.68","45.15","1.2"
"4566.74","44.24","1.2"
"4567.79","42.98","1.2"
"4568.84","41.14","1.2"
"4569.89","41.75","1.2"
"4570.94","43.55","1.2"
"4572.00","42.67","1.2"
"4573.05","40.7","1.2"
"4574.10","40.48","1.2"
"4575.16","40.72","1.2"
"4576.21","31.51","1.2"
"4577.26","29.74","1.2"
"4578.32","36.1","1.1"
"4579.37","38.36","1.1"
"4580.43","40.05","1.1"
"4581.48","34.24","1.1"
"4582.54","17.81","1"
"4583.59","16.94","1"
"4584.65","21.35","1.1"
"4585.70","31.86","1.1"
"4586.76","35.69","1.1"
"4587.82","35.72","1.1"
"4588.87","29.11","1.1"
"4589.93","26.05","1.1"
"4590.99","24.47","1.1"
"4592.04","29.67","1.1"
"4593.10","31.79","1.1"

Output 41.4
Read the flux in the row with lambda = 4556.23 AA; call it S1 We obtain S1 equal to 34.3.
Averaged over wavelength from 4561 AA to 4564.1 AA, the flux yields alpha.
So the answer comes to 42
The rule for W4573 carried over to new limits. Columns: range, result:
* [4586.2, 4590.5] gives 31.5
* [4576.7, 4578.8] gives 32.8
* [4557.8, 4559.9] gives 42.8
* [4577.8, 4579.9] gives 37.3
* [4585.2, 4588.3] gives 34.3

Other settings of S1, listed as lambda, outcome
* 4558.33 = 43.02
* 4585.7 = 31.86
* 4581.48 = 34.24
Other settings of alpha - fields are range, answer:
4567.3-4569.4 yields 42.1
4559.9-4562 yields 42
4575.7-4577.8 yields 30.6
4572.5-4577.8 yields 36.7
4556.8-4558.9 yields 41.1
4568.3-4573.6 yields 42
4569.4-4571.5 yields 42.6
